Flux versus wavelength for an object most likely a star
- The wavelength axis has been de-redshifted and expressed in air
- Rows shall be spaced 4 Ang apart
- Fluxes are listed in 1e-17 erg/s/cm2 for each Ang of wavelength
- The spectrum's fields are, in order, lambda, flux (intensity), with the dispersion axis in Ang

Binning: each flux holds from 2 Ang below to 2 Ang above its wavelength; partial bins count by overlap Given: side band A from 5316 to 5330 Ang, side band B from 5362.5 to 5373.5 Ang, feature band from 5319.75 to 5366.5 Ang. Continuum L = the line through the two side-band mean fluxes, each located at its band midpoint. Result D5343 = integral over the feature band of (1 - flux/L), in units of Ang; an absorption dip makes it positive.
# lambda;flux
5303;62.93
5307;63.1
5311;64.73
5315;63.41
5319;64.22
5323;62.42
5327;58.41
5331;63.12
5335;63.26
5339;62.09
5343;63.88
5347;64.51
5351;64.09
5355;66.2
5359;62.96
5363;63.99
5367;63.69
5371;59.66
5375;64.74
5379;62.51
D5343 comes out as -0.8 Ang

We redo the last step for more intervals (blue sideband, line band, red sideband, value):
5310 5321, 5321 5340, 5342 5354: 0.7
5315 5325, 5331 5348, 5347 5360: 0.2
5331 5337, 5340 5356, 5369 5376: -0.4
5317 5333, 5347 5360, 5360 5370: -0.3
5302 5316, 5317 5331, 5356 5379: 0.3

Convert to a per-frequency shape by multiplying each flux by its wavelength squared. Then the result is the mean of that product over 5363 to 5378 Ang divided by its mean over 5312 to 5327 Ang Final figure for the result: 1.02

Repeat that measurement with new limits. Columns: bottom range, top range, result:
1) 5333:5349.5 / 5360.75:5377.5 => 1.00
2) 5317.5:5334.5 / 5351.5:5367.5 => 1.05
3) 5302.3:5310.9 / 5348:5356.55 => 1.04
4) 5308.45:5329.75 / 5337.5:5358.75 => 1.03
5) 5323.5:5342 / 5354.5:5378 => 1.04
